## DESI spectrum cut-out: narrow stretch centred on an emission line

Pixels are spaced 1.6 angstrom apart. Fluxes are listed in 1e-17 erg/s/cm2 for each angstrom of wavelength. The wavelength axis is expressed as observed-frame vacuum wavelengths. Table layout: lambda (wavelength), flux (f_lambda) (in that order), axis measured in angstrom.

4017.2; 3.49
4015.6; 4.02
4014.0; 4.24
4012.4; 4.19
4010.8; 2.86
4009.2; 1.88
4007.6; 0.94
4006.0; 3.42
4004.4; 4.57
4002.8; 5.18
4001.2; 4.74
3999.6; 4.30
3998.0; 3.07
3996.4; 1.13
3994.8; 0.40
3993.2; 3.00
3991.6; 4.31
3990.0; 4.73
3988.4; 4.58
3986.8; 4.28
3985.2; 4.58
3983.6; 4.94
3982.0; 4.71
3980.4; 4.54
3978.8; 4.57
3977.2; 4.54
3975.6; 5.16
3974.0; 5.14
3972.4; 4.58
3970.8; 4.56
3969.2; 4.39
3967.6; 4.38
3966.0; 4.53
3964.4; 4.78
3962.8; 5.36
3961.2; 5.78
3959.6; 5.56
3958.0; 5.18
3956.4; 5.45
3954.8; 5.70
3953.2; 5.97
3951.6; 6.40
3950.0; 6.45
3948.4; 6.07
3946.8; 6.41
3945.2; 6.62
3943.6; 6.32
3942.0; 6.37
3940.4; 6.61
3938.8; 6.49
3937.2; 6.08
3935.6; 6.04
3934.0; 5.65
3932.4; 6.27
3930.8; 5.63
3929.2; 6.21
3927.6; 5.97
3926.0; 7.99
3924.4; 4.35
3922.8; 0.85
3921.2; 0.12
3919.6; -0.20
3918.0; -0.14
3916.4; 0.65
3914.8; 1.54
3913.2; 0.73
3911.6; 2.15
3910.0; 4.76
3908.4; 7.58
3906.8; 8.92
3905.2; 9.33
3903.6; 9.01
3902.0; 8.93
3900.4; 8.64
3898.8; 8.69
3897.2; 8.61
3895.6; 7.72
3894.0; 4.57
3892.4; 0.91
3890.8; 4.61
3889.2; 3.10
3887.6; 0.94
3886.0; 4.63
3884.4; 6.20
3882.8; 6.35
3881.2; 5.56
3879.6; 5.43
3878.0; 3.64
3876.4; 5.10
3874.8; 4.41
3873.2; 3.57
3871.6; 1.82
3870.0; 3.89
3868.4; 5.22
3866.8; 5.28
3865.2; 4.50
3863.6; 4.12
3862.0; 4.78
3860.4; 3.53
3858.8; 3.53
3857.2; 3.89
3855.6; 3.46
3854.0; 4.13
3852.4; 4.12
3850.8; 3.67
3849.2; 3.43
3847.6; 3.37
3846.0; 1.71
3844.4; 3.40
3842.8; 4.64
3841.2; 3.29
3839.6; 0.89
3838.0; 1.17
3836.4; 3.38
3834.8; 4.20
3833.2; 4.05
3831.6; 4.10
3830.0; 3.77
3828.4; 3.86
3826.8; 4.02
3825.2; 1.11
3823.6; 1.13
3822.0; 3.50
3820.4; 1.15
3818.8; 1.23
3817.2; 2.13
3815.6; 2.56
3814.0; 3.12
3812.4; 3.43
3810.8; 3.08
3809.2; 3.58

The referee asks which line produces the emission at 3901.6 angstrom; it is Lyman alpha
